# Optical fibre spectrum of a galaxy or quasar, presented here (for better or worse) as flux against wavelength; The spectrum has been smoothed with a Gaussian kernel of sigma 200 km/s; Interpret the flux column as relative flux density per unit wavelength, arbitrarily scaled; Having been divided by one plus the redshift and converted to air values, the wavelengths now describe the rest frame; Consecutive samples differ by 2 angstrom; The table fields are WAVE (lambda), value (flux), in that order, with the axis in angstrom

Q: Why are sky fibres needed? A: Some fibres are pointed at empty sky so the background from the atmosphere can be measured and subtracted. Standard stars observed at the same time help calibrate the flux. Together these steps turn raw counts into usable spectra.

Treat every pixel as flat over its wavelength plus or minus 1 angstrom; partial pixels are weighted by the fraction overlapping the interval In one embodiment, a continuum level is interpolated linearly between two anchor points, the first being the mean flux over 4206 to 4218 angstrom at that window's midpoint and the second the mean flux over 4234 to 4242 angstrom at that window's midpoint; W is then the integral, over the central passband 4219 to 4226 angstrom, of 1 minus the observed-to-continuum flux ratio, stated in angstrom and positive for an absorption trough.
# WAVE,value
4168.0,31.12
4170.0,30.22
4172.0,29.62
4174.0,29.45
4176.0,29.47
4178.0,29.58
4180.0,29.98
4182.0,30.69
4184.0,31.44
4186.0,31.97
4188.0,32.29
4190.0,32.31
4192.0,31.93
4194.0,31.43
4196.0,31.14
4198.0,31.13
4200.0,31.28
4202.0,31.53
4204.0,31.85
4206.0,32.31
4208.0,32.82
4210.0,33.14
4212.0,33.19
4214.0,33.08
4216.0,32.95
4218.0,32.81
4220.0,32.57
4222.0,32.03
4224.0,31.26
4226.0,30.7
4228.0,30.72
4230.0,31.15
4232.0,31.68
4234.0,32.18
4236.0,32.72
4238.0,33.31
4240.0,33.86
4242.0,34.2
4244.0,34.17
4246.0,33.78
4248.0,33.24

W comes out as 0.3 angstrom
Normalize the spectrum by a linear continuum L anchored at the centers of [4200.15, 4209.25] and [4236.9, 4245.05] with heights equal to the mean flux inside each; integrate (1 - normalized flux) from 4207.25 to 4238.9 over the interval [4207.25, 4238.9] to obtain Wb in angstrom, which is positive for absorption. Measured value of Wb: 0.7 angstrom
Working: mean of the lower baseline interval 32.1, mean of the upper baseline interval 33.9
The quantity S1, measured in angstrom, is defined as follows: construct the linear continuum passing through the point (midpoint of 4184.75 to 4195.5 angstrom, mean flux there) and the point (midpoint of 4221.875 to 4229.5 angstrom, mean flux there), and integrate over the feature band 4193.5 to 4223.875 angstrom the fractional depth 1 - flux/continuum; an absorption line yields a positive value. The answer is -0.7 angstrom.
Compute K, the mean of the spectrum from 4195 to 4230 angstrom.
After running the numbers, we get 32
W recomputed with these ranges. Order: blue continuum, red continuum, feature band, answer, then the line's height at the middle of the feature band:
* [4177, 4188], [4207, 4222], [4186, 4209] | 0.0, 31.8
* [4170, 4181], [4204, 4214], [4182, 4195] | -0.4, 30.9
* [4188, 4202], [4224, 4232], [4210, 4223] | -0.7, 31.2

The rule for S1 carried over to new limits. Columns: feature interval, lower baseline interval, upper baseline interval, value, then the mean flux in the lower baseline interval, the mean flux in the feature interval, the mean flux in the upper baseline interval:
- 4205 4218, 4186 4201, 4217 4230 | -0.5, 31.7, 32.9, 31.6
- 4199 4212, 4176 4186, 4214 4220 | -0.1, 30.5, 32.2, 32.9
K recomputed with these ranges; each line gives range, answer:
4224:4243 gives 32.2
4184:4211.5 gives 31.9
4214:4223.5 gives 32.6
